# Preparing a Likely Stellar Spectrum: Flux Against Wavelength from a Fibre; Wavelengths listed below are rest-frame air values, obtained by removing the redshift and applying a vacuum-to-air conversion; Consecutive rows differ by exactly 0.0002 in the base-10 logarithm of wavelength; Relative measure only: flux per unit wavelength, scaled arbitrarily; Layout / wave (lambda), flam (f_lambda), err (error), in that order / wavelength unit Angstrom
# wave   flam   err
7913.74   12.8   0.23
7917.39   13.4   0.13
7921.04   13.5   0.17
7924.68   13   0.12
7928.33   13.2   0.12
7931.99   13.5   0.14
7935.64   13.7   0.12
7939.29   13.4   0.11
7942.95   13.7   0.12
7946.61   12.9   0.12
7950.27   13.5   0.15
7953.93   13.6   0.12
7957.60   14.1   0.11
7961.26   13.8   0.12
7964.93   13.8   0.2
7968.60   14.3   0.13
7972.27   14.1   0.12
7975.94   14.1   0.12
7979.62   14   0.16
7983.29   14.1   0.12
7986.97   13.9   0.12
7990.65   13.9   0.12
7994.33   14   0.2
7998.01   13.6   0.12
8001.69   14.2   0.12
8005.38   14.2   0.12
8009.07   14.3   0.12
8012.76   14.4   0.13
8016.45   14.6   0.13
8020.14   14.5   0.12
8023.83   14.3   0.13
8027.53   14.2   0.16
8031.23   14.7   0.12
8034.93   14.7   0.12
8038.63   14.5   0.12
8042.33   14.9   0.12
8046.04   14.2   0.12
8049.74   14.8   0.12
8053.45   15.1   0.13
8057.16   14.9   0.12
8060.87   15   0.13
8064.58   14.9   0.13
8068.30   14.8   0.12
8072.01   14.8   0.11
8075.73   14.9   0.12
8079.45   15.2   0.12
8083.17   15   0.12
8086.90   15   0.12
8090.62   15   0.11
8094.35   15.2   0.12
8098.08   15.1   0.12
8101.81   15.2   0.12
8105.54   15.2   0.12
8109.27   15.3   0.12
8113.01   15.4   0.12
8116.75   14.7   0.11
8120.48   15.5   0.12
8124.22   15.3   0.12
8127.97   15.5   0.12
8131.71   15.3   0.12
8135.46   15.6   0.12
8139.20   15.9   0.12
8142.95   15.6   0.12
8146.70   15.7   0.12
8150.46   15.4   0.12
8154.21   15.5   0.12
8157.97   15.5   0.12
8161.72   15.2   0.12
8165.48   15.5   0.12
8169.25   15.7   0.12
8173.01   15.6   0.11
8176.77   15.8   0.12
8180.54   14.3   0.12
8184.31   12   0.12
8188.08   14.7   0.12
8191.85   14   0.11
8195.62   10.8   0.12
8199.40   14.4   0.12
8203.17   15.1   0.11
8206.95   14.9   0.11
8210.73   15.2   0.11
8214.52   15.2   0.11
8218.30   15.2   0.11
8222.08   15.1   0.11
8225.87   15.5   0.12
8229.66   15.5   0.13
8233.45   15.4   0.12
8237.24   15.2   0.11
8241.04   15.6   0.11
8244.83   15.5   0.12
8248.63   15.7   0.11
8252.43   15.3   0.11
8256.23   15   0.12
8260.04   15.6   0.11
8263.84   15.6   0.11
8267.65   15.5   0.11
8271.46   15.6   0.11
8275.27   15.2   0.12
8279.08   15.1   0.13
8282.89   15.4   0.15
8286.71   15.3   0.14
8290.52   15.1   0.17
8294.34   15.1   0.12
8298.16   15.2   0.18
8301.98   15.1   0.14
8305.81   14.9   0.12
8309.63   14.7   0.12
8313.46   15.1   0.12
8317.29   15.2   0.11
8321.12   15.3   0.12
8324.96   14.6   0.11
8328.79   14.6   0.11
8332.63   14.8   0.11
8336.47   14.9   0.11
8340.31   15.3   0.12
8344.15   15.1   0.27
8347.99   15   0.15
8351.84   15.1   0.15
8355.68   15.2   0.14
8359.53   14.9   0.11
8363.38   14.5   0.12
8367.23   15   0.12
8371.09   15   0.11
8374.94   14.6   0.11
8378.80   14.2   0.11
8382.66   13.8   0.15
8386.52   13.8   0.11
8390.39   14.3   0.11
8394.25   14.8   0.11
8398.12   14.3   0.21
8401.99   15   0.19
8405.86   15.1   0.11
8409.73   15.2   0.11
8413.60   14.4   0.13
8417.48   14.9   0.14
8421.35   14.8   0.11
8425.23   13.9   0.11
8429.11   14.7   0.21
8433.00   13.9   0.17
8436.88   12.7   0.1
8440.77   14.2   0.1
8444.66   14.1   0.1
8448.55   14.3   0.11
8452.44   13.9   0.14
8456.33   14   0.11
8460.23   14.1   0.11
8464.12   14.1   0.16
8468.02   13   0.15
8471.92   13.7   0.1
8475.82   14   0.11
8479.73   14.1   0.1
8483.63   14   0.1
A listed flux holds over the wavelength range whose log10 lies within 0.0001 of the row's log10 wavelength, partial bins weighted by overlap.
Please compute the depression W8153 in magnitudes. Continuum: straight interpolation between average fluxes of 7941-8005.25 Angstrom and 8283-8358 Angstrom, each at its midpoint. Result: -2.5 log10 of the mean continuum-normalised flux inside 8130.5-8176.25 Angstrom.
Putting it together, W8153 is -0.08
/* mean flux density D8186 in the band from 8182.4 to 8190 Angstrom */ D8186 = 13.4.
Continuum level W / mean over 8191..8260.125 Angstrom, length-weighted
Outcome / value 15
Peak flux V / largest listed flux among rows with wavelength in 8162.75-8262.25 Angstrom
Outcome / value 15.8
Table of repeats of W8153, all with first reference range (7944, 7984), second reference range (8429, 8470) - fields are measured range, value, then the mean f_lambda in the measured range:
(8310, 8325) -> -0.090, 15.1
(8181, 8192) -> 0.021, 13.6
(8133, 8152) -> -0.131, 15.6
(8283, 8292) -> -0.104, 15.2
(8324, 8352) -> -0.080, 14.9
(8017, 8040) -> -0.050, 14.5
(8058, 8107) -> -0.088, 15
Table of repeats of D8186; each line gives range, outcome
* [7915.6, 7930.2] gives 13.3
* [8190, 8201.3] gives 13.1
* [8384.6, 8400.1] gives 14.3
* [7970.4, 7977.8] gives 14.1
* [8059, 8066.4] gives 15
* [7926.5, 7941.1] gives 13.5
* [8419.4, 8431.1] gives 14.5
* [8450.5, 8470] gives 13.8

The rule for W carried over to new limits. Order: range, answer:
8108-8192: 15.2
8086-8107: 15.1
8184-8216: 14.1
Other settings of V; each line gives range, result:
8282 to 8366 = 15.4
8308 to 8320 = 15.2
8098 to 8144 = 15.9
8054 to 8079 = 15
